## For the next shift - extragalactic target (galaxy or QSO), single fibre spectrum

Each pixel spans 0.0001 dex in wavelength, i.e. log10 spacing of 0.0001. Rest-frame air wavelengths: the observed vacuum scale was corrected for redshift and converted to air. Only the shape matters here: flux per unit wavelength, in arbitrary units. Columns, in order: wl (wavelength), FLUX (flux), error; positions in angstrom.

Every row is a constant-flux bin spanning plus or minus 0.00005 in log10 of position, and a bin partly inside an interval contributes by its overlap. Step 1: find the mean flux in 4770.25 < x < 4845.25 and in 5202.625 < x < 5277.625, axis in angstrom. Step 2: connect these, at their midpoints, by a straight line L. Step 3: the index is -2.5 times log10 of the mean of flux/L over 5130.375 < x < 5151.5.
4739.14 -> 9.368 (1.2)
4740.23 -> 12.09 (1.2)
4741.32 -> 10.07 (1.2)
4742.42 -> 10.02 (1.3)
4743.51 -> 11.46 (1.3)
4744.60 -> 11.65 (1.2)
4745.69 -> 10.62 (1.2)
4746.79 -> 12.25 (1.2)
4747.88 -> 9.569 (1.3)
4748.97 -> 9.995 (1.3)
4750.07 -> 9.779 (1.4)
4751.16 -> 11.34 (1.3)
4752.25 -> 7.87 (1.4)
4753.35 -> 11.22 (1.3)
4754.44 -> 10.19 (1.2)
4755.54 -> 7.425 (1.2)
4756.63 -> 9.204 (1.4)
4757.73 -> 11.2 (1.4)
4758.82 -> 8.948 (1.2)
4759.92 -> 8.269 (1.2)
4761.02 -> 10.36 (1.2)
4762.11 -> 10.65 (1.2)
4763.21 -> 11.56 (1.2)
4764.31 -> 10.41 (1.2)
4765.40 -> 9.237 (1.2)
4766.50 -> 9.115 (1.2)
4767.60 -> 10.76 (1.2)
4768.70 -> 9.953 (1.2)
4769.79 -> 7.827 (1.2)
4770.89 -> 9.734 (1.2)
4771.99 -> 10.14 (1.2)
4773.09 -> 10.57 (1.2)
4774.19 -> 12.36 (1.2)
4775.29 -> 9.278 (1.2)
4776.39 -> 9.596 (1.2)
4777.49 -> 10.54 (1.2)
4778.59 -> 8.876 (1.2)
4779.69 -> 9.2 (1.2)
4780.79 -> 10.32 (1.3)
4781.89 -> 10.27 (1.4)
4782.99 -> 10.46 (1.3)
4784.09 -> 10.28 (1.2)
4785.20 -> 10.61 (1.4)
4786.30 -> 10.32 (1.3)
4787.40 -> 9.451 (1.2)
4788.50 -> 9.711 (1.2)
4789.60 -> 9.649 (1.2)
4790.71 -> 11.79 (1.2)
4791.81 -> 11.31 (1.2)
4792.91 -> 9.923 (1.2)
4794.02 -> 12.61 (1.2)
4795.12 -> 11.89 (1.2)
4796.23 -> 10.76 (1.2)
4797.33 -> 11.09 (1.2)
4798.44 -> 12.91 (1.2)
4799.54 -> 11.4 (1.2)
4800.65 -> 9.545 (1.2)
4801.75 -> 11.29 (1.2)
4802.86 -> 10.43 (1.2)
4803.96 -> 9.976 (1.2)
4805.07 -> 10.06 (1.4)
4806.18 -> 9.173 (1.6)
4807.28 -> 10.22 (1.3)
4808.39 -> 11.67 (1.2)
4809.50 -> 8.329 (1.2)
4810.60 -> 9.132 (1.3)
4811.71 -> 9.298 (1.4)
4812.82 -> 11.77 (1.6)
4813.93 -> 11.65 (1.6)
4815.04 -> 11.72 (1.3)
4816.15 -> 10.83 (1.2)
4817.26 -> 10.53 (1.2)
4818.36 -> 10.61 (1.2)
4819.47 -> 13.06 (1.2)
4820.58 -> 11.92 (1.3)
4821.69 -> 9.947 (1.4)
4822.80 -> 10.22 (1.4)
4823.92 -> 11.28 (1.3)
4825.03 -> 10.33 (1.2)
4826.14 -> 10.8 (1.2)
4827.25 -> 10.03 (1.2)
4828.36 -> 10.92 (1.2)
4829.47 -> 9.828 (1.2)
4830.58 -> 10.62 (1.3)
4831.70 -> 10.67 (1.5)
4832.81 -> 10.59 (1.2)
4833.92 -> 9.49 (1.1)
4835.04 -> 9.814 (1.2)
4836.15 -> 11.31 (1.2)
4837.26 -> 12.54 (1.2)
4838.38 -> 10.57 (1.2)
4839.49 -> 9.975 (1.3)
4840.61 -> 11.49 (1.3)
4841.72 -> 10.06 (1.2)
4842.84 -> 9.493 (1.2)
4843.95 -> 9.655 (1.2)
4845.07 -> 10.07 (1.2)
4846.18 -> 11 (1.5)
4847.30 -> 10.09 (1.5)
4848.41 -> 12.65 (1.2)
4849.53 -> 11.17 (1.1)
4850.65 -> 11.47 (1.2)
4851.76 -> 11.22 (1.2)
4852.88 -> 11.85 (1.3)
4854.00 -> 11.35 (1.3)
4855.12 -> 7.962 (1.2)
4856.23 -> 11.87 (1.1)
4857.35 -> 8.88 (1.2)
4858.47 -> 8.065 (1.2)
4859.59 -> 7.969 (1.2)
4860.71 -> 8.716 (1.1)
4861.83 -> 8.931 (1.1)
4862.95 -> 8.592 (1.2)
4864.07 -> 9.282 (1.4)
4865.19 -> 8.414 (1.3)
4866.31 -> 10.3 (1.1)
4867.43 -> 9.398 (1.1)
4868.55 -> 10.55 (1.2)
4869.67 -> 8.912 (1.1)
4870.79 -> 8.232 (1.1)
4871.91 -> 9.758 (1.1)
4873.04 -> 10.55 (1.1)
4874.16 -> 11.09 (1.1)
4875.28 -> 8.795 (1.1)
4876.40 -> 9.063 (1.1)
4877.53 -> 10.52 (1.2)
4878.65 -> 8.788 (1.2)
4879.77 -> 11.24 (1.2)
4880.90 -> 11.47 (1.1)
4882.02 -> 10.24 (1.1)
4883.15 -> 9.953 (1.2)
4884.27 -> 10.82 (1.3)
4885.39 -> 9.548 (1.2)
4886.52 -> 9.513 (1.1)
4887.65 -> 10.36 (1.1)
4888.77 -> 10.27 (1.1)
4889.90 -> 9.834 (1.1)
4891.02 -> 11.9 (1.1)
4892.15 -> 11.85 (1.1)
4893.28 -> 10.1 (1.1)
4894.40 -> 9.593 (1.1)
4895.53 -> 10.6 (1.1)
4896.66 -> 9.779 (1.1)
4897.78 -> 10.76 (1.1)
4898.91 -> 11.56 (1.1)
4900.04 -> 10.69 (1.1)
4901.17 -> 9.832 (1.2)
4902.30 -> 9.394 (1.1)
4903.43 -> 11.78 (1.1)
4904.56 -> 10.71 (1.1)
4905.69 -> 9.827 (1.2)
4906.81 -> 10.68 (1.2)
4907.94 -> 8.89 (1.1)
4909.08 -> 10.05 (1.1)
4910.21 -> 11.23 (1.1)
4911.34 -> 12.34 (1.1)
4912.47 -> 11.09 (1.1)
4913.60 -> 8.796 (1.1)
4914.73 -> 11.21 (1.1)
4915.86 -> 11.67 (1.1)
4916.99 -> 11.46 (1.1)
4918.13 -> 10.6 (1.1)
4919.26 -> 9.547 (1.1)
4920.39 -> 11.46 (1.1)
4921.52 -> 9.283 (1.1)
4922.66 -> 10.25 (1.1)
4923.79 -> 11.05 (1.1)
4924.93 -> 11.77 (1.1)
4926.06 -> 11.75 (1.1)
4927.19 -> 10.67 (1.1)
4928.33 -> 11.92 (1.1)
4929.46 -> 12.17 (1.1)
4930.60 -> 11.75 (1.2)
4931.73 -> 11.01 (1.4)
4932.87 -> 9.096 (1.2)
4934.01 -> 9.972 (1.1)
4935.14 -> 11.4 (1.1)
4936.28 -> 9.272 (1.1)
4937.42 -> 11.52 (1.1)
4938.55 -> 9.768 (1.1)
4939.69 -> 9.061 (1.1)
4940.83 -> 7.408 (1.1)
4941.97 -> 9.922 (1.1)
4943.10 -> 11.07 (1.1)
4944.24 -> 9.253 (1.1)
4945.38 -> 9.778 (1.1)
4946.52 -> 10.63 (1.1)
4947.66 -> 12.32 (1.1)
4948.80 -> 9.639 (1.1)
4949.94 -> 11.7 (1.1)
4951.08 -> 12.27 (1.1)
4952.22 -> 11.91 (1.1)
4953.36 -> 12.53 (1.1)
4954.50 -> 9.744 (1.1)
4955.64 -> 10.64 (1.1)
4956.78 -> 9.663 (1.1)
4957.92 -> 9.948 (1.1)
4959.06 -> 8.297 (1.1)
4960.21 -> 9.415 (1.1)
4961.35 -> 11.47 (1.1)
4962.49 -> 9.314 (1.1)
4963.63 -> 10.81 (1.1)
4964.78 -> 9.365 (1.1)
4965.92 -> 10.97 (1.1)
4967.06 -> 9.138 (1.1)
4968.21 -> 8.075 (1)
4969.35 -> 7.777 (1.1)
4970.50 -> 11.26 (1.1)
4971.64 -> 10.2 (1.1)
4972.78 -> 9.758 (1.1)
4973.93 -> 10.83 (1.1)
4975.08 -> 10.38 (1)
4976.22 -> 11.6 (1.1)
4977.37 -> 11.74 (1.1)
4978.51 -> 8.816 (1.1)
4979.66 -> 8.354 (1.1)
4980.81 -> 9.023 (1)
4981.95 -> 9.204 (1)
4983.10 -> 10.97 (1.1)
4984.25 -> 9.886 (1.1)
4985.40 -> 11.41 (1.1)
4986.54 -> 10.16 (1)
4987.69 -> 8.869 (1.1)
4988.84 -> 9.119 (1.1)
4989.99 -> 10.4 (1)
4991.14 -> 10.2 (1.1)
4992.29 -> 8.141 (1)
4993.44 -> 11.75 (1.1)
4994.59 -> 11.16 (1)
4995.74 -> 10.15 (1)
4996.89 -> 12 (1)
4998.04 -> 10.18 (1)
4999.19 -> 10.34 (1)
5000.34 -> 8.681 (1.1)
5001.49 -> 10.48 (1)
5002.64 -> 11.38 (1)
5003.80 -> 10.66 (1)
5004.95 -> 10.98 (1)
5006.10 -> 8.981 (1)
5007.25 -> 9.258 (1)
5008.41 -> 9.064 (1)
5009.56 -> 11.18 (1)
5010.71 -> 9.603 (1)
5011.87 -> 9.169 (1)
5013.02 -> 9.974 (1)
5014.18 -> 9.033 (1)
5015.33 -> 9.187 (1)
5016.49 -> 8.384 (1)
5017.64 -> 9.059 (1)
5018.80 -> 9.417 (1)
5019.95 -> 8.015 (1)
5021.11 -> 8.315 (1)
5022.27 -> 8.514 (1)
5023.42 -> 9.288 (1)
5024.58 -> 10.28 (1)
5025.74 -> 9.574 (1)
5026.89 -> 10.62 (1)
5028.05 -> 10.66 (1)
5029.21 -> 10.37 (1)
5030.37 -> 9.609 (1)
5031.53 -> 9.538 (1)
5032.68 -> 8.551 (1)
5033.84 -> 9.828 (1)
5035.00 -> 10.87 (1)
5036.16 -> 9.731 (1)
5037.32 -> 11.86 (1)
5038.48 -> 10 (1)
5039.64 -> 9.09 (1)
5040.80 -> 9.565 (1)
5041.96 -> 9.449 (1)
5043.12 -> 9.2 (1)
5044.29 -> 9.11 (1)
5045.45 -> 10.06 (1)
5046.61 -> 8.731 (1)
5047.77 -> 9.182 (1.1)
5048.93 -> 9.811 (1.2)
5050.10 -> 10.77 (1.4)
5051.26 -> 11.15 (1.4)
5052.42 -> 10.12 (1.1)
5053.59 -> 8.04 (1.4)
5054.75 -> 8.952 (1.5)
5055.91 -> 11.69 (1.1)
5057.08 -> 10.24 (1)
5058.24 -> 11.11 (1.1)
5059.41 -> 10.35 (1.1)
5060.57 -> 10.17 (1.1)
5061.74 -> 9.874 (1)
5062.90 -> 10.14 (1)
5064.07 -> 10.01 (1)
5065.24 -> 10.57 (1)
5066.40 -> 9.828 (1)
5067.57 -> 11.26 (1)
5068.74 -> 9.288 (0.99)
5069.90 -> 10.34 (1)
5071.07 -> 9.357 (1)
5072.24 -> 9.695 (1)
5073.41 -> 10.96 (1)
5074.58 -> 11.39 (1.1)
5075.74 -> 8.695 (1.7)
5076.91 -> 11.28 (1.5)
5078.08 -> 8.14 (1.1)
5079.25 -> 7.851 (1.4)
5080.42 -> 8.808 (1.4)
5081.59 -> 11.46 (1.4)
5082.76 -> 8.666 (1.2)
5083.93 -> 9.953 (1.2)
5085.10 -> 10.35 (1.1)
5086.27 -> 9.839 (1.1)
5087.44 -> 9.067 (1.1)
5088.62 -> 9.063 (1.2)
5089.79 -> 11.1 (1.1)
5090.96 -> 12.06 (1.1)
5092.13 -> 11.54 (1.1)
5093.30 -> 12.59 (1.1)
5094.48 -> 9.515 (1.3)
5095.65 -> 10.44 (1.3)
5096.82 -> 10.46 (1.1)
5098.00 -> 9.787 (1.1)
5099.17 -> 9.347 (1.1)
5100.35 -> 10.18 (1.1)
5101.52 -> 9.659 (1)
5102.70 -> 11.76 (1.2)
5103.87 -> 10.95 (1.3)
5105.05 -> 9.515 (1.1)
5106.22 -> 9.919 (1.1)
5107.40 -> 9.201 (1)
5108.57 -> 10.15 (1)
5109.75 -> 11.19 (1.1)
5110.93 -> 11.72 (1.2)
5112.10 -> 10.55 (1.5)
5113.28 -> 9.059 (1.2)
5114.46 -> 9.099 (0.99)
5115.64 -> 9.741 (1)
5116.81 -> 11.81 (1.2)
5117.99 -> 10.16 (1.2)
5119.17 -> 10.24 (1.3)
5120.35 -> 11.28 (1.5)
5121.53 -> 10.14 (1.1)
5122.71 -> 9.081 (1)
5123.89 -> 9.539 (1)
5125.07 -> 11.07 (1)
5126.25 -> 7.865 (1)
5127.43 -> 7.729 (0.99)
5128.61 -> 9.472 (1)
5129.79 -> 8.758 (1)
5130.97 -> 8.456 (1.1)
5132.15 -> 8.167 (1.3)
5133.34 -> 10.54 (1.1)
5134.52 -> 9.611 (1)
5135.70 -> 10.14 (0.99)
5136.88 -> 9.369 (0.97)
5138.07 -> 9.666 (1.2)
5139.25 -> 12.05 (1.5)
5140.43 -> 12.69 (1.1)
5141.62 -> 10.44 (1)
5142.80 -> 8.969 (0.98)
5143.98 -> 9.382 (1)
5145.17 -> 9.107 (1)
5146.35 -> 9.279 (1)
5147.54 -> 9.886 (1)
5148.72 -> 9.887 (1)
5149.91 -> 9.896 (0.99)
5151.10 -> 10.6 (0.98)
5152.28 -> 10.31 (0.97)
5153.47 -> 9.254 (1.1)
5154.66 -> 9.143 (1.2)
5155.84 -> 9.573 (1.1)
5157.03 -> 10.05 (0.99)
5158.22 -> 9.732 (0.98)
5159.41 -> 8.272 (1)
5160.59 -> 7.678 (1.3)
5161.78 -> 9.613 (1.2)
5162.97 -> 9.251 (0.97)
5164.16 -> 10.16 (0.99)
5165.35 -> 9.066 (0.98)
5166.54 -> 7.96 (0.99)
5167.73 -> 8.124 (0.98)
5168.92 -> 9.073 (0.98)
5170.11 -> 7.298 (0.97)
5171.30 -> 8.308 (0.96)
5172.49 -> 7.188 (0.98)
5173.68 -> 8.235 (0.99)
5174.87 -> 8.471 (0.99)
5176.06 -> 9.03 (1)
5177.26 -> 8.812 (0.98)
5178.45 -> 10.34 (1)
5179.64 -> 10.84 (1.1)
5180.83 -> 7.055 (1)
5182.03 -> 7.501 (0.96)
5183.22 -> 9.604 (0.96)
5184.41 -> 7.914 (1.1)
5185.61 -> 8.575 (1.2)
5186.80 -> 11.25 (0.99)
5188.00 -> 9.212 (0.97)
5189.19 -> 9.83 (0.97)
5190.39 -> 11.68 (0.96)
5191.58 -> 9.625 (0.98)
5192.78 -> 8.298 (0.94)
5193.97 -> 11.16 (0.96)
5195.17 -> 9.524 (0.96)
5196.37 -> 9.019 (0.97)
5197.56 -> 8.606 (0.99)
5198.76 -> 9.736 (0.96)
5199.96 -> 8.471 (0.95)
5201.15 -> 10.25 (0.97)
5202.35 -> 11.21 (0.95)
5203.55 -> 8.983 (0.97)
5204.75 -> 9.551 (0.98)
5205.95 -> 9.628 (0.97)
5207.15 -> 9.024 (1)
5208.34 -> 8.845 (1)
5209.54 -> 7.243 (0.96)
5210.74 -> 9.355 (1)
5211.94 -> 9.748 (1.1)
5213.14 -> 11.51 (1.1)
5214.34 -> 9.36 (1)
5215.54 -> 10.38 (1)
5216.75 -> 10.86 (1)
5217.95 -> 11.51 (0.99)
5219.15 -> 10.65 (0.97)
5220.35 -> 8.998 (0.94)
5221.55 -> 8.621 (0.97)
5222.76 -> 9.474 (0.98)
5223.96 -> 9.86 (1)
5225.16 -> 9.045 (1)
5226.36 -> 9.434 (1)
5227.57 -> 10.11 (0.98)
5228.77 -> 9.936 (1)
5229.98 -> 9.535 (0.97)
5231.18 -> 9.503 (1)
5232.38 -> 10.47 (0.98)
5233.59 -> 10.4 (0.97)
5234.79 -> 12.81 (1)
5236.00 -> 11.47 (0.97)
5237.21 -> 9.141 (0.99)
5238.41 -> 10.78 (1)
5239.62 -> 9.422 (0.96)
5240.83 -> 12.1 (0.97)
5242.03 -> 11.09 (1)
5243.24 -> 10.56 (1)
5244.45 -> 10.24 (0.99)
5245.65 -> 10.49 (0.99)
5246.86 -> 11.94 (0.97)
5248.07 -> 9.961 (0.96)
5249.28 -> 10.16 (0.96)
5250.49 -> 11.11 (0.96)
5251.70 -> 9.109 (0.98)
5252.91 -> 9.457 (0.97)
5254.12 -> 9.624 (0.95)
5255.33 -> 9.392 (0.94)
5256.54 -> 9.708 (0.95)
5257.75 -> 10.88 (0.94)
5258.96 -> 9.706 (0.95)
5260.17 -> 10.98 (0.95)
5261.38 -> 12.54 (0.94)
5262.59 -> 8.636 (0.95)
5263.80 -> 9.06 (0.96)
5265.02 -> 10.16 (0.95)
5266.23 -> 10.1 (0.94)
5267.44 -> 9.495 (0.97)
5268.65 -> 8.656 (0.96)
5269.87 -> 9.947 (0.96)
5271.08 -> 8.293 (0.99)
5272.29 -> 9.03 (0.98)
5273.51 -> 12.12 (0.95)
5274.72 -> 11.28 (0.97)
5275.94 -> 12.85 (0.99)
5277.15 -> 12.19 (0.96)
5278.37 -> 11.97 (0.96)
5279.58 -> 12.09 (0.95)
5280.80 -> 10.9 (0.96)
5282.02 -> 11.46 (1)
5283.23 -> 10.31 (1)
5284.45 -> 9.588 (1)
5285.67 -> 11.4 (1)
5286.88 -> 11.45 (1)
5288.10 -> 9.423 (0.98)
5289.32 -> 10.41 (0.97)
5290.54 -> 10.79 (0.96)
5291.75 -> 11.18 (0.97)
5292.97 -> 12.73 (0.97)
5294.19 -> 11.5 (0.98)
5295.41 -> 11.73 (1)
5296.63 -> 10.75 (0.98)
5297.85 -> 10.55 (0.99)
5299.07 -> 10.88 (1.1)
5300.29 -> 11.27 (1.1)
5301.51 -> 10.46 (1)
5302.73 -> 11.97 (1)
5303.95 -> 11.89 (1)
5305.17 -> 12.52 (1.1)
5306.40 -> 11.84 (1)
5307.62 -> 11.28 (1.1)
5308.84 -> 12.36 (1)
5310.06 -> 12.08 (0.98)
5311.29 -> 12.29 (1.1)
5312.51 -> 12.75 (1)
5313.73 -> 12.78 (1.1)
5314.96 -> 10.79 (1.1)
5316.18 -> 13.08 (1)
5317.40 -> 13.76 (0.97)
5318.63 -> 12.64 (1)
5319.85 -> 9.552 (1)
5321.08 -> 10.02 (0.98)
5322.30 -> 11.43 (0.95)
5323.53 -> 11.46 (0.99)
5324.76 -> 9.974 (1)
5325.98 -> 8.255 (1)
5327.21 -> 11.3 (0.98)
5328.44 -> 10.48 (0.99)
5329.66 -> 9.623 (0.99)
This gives 0.034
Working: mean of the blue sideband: 10.5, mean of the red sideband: 10.1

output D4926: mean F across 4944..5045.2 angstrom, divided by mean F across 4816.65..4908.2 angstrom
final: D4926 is 1.0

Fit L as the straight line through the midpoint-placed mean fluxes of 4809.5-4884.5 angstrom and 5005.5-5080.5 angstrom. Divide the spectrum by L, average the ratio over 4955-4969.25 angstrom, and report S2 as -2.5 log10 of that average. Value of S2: 0.03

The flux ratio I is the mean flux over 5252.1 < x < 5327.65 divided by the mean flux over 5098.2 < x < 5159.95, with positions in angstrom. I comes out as 1.1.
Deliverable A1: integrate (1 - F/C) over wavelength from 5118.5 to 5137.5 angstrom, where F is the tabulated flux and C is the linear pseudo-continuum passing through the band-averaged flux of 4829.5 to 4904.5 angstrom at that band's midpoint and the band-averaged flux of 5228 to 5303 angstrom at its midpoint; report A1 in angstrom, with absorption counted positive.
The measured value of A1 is 1.8 angstrom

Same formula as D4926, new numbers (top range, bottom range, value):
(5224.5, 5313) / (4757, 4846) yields 1.03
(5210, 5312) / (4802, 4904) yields 1.03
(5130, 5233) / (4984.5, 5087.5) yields 0.96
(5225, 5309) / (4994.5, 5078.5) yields 1.08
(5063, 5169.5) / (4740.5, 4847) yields 0.95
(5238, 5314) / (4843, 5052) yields 1.07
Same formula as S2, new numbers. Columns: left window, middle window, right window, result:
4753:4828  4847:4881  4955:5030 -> 0.03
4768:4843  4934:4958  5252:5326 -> 0.02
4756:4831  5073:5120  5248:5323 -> 0.06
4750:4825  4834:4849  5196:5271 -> -0.03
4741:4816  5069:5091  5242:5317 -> 0.09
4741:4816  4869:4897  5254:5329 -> 0.03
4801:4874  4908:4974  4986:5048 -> -0.05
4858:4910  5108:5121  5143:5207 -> -0.12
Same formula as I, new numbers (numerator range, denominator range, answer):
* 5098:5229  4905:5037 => 0.94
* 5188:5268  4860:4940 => 0.97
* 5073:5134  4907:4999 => 0.96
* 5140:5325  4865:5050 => 1.00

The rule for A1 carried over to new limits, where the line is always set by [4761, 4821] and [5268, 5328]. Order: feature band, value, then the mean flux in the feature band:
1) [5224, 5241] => 1.3 angstrom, 10.2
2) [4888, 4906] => 0.2 angstrom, 10.5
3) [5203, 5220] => 2.0 angstrom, 9.75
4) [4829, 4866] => 1.3 angstrom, 10.2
